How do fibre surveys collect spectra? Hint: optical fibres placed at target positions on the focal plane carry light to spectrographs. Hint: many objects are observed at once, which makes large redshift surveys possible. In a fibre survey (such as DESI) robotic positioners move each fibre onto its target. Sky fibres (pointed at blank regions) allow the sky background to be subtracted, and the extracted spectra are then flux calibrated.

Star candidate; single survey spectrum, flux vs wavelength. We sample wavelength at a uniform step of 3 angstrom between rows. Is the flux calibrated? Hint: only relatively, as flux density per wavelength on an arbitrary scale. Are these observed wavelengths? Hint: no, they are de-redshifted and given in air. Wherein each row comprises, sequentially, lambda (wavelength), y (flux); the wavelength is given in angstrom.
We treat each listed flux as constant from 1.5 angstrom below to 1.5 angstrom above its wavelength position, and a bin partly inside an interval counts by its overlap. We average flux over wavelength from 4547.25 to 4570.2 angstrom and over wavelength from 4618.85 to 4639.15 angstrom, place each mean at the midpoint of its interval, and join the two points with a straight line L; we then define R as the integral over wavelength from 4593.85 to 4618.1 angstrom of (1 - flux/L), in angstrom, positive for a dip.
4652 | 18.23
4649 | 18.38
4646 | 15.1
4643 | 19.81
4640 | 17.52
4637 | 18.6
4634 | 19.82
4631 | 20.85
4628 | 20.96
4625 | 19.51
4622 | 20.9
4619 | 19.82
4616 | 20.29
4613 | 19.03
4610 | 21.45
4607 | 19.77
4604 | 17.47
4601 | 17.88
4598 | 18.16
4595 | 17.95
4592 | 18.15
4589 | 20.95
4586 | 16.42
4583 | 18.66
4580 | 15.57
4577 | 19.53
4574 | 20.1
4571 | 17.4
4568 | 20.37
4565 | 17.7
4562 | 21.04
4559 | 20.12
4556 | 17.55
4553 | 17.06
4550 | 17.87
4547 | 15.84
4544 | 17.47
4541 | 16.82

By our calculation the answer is 0.64 angstrom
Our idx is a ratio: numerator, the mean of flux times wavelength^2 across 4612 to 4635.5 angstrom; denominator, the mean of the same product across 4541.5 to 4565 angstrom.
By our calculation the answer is 1.2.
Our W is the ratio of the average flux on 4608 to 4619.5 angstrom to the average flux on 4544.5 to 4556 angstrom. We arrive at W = 1.2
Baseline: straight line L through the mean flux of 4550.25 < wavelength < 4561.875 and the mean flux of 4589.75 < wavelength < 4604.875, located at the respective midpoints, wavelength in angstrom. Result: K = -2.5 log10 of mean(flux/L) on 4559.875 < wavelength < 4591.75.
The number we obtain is -0.03 mag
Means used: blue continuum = 18.5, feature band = 18.8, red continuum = 18.1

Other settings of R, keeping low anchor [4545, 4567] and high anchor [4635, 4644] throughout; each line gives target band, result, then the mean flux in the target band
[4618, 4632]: -1.4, 20.4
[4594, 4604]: 0.3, 17.9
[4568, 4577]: -0.4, 19.2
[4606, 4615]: -0.8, 20.1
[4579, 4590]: 0.3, 17.9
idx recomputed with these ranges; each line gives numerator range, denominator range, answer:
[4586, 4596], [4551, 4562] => 1.02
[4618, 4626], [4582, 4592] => 1.10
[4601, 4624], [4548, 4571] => 1.08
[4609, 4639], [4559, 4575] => 1.06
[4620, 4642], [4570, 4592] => 1.10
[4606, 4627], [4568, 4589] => 1.12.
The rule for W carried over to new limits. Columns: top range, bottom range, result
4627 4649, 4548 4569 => 1.01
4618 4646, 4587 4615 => 1.03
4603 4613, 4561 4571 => 1.02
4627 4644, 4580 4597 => 1.08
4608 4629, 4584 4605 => 1.11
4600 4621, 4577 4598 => 1.08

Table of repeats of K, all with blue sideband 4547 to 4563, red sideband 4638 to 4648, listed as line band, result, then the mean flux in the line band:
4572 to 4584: -0.01 mag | 18.4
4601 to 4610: -0.06 mag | 19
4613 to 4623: -0.13 mag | 20.1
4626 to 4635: -0.16 mag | 20.5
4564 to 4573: -0.02 mag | 18.6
